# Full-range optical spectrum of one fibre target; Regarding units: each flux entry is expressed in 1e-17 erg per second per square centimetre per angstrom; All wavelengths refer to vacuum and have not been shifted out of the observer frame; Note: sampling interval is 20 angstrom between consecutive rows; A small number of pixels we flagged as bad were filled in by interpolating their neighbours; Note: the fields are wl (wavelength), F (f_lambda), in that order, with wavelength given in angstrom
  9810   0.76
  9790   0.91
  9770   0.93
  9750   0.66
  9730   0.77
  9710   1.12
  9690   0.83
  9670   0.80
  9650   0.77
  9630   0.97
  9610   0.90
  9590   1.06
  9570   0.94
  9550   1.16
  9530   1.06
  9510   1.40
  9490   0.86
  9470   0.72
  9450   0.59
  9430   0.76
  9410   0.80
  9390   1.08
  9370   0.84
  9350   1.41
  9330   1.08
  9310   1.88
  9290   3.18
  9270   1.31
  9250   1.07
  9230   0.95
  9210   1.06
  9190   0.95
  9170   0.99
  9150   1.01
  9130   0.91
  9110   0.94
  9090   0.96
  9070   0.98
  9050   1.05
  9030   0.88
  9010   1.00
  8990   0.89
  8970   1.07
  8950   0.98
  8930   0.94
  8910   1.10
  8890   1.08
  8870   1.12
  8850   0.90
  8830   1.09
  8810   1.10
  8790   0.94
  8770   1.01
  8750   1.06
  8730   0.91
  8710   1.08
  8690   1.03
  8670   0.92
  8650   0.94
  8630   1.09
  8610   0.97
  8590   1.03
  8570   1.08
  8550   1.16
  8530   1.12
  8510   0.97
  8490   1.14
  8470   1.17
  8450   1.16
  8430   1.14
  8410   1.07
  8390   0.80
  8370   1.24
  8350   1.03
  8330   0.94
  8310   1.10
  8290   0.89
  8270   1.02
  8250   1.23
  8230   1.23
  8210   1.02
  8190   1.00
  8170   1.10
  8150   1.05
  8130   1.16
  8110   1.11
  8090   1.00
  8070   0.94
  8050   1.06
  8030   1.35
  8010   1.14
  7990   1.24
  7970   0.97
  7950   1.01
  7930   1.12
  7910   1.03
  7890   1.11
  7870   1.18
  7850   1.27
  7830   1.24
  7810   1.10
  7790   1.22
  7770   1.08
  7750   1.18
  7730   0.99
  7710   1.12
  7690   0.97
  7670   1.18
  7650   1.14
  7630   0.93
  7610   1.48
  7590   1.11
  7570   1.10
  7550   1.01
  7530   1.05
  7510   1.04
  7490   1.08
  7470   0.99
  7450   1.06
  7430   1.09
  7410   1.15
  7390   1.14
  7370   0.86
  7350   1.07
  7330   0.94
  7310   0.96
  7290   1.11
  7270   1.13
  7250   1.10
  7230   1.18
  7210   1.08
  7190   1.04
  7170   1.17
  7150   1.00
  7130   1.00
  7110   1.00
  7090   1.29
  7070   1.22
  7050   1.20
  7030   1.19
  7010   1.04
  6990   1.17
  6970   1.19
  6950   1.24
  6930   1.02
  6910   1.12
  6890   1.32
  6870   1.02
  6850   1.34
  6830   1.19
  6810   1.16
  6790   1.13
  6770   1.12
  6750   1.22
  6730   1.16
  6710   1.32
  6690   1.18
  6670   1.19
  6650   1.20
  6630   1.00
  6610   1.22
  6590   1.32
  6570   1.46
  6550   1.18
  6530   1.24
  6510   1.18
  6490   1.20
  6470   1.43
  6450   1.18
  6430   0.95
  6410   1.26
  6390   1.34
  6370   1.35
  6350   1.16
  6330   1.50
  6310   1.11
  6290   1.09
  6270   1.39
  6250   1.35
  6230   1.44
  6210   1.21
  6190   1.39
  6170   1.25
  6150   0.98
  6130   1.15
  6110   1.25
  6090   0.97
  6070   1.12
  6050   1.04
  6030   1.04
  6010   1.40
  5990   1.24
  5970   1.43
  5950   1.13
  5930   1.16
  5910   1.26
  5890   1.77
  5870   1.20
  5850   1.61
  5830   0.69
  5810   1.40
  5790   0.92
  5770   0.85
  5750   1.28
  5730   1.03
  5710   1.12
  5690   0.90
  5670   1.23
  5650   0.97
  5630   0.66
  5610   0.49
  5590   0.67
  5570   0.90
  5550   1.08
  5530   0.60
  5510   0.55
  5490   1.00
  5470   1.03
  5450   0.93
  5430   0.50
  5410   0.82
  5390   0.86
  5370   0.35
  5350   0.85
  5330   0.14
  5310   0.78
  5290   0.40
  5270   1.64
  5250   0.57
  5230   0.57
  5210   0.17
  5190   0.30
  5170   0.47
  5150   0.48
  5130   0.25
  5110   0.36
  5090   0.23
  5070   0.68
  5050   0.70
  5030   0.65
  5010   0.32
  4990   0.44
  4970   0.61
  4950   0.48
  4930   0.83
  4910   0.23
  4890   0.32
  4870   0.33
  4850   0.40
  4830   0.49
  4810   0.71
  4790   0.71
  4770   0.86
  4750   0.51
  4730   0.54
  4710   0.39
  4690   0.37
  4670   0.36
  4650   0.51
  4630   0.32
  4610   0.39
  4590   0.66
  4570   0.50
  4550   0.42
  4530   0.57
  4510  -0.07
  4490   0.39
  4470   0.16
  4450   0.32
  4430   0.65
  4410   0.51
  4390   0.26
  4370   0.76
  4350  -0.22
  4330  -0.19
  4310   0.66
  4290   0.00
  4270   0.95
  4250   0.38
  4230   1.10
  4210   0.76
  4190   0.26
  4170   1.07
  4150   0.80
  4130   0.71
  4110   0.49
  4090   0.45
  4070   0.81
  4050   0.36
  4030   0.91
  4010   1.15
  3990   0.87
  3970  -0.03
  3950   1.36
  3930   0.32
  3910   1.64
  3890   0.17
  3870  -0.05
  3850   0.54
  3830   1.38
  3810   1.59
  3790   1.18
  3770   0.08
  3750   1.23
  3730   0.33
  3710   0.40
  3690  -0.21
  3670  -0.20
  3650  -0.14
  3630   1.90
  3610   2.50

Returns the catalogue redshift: 0.415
